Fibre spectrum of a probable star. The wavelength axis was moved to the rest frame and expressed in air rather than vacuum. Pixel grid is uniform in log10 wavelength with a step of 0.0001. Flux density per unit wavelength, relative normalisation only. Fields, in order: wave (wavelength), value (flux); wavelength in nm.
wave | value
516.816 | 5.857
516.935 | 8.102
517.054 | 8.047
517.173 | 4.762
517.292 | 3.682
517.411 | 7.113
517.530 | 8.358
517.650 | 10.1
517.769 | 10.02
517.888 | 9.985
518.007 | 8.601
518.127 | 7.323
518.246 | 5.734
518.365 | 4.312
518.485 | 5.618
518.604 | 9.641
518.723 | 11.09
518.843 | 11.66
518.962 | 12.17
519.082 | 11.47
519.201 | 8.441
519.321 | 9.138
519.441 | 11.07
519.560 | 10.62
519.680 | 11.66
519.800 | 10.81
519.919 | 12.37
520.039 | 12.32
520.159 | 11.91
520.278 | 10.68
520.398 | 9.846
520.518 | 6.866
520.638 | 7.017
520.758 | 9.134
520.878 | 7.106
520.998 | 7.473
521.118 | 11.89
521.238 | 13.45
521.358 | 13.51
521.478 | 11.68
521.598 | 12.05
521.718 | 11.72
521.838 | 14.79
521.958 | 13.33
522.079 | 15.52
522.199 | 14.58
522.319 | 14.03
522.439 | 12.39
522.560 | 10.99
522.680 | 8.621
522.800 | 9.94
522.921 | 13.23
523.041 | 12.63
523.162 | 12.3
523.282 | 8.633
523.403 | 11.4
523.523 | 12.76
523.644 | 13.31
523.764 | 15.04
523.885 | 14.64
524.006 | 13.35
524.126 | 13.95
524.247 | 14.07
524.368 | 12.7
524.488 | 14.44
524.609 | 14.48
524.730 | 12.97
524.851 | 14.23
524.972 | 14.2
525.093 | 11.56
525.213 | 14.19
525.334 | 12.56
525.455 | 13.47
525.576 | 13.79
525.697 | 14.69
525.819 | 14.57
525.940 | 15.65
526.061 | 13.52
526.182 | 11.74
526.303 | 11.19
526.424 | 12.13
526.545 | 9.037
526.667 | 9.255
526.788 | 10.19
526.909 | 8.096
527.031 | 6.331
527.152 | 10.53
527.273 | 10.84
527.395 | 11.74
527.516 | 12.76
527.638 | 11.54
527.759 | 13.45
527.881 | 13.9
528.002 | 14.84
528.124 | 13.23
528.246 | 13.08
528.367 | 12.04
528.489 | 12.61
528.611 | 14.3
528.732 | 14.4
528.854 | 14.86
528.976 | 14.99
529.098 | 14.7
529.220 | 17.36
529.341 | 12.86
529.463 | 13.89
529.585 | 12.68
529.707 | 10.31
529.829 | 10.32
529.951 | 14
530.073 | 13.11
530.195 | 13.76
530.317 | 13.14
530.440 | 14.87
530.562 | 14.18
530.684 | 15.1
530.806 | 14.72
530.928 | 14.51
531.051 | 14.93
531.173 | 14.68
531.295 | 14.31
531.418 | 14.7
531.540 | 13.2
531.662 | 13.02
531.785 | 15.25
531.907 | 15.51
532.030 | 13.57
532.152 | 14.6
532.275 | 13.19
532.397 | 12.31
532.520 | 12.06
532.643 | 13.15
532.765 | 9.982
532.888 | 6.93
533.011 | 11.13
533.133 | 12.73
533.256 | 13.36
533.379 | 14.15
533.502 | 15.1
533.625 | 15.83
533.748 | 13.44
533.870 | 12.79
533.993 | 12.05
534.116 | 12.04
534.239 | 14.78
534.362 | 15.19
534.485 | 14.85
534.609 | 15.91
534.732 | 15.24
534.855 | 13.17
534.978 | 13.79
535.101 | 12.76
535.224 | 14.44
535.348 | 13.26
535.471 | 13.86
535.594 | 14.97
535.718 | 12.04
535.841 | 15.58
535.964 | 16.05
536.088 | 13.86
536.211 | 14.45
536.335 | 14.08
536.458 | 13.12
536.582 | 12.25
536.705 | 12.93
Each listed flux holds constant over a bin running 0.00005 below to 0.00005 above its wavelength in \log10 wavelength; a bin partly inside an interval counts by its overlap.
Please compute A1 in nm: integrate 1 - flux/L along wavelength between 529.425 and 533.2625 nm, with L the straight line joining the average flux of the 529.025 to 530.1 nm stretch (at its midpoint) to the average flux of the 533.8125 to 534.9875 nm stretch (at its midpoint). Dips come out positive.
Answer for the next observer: 0.089 nm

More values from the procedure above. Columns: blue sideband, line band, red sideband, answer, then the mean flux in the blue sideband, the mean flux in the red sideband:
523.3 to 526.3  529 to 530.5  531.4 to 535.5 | 0.00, 13.5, 13.4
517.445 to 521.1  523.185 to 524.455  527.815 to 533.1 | -0.22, 9.43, 13.5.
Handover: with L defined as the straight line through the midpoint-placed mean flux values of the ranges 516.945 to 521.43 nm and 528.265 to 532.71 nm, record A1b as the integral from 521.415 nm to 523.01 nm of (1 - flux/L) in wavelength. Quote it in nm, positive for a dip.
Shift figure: -0.31 nm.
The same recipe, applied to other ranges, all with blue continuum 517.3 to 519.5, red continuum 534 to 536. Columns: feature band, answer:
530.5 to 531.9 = -0.16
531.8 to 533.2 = 0.10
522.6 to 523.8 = -0.15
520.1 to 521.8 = -0.12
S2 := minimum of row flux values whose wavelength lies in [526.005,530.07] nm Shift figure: 6.331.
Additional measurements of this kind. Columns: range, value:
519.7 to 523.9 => 6.866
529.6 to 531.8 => 10.31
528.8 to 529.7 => 12.68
